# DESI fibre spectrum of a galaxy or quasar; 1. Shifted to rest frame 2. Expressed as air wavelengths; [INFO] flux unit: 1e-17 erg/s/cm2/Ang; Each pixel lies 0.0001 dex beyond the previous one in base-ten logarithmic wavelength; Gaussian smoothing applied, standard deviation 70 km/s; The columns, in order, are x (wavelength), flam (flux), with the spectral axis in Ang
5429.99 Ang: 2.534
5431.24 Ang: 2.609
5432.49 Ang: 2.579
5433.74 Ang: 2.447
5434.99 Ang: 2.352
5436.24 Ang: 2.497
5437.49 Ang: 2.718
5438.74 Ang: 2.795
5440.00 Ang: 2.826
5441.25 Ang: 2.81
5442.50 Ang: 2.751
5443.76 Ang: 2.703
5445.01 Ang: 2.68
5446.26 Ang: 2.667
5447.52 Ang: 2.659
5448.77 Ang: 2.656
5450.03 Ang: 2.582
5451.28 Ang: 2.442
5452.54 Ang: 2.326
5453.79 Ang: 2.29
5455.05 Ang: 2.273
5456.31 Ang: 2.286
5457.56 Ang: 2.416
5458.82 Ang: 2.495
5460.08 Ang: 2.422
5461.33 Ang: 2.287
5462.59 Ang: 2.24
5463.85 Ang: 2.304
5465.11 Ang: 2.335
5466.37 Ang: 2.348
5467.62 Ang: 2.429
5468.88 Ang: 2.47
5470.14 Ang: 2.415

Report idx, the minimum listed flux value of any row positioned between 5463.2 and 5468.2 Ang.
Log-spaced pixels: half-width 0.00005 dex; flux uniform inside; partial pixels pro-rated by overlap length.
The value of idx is 2.304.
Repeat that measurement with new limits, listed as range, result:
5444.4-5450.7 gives 2.582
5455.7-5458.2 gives 2.286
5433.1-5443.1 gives 2.352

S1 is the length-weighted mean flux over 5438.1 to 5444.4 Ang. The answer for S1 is 2.78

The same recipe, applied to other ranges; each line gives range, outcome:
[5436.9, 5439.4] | 2.75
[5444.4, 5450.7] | 2.65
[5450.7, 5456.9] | 2.32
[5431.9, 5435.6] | 2.46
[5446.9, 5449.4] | 2.66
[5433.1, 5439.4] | 2.56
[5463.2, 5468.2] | 2.35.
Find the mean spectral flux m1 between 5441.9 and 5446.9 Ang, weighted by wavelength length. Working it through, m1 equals 2.7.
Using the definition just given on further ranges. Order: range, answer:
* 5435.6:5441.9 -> 2.73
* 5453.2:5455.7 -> 2.27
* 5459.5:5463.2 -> 2.32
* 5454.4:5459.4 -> 2.36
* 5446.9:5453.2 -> 2.53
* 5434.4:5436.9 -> 2.43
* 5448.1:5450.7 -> 2.62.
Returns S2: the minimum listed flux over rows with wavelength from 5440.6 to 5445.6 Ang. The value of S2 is 2.68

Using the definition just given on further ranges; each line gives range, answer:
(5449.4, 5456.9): 2.273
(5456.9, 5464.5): 2.24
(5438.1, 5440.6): 2.795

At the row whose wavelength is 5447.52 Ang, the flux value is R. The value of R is 2.659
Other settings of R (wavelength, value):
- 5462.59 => 2.24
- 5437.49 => 2.718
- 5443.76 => 2.703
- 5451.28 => 2.442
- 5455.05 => 2.273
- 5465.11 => 2.335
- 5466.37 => 2.348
